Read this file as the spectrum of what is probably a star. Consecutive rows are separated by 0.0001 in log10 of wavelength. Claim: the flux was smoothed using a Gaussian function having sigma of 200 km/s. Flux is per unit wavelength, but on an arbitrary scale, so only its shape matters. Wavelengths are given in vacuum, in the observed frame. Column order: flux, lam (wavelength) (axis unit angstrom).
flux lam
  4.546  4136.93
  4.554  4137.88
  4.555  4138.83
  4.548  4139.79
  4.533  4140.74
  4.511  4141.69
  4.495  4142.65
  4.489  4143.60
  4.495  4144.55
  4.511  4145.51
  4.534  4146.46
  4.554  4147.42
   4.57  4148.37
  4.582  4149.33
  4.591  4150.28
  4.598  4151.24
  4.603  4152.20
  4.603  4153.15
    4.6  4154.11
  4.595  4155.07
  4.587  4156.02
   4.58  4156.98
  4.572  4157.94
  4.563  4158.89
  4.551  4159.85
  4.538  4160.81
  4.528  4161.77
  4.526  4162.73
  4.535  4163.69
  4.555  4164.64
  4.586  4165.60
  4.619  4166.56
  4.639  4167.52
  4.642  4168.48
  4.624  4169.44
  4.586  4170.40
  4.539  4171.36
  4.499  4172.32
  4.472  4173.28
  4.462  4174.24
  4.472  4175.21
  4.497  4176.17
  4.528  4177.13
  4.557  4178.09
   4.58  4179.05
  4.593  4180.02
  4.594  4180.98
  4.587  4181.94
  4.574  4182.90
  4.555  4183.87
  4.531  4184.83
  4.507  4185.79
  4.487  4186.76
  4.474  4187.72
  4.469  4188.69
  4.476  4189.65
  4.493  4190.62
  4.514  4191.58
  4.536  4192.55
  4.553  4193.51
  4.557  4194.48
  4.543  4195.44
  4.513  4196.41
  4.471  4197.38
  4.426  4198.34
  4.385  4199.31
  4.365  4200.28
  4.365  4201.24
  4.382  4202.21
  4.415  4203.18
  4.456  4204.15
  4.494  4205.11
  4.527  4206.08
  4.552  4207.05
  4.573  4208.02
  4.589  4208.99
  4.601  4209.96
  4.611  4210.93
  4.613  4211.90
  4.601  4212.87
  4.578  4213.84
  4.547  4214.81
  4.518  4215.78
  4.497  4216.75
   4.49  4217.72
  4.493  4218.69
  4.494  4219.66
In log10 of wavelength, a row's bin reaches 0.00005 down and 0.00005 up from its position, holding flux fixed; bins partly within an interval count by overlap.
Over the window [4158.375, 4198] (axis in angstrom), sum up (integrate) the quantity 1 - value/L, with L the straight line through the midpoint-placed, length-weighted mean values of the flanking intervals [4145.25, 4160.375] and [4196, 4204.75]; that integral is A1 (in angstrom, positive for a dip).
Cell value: -0.4 angstrom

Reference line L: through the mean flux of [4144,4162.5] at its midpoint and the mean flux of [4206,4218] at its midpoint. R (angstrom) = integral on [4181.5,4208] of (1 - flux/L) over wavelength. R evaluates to 0.42 angstrom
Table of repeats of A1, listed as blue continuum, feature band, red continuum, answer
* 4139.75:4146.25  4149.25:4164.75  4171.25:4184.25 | -0.2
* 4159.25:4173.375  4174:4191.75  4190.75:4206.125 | 0.0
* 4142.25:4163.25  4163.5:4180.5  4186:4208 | -0.1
